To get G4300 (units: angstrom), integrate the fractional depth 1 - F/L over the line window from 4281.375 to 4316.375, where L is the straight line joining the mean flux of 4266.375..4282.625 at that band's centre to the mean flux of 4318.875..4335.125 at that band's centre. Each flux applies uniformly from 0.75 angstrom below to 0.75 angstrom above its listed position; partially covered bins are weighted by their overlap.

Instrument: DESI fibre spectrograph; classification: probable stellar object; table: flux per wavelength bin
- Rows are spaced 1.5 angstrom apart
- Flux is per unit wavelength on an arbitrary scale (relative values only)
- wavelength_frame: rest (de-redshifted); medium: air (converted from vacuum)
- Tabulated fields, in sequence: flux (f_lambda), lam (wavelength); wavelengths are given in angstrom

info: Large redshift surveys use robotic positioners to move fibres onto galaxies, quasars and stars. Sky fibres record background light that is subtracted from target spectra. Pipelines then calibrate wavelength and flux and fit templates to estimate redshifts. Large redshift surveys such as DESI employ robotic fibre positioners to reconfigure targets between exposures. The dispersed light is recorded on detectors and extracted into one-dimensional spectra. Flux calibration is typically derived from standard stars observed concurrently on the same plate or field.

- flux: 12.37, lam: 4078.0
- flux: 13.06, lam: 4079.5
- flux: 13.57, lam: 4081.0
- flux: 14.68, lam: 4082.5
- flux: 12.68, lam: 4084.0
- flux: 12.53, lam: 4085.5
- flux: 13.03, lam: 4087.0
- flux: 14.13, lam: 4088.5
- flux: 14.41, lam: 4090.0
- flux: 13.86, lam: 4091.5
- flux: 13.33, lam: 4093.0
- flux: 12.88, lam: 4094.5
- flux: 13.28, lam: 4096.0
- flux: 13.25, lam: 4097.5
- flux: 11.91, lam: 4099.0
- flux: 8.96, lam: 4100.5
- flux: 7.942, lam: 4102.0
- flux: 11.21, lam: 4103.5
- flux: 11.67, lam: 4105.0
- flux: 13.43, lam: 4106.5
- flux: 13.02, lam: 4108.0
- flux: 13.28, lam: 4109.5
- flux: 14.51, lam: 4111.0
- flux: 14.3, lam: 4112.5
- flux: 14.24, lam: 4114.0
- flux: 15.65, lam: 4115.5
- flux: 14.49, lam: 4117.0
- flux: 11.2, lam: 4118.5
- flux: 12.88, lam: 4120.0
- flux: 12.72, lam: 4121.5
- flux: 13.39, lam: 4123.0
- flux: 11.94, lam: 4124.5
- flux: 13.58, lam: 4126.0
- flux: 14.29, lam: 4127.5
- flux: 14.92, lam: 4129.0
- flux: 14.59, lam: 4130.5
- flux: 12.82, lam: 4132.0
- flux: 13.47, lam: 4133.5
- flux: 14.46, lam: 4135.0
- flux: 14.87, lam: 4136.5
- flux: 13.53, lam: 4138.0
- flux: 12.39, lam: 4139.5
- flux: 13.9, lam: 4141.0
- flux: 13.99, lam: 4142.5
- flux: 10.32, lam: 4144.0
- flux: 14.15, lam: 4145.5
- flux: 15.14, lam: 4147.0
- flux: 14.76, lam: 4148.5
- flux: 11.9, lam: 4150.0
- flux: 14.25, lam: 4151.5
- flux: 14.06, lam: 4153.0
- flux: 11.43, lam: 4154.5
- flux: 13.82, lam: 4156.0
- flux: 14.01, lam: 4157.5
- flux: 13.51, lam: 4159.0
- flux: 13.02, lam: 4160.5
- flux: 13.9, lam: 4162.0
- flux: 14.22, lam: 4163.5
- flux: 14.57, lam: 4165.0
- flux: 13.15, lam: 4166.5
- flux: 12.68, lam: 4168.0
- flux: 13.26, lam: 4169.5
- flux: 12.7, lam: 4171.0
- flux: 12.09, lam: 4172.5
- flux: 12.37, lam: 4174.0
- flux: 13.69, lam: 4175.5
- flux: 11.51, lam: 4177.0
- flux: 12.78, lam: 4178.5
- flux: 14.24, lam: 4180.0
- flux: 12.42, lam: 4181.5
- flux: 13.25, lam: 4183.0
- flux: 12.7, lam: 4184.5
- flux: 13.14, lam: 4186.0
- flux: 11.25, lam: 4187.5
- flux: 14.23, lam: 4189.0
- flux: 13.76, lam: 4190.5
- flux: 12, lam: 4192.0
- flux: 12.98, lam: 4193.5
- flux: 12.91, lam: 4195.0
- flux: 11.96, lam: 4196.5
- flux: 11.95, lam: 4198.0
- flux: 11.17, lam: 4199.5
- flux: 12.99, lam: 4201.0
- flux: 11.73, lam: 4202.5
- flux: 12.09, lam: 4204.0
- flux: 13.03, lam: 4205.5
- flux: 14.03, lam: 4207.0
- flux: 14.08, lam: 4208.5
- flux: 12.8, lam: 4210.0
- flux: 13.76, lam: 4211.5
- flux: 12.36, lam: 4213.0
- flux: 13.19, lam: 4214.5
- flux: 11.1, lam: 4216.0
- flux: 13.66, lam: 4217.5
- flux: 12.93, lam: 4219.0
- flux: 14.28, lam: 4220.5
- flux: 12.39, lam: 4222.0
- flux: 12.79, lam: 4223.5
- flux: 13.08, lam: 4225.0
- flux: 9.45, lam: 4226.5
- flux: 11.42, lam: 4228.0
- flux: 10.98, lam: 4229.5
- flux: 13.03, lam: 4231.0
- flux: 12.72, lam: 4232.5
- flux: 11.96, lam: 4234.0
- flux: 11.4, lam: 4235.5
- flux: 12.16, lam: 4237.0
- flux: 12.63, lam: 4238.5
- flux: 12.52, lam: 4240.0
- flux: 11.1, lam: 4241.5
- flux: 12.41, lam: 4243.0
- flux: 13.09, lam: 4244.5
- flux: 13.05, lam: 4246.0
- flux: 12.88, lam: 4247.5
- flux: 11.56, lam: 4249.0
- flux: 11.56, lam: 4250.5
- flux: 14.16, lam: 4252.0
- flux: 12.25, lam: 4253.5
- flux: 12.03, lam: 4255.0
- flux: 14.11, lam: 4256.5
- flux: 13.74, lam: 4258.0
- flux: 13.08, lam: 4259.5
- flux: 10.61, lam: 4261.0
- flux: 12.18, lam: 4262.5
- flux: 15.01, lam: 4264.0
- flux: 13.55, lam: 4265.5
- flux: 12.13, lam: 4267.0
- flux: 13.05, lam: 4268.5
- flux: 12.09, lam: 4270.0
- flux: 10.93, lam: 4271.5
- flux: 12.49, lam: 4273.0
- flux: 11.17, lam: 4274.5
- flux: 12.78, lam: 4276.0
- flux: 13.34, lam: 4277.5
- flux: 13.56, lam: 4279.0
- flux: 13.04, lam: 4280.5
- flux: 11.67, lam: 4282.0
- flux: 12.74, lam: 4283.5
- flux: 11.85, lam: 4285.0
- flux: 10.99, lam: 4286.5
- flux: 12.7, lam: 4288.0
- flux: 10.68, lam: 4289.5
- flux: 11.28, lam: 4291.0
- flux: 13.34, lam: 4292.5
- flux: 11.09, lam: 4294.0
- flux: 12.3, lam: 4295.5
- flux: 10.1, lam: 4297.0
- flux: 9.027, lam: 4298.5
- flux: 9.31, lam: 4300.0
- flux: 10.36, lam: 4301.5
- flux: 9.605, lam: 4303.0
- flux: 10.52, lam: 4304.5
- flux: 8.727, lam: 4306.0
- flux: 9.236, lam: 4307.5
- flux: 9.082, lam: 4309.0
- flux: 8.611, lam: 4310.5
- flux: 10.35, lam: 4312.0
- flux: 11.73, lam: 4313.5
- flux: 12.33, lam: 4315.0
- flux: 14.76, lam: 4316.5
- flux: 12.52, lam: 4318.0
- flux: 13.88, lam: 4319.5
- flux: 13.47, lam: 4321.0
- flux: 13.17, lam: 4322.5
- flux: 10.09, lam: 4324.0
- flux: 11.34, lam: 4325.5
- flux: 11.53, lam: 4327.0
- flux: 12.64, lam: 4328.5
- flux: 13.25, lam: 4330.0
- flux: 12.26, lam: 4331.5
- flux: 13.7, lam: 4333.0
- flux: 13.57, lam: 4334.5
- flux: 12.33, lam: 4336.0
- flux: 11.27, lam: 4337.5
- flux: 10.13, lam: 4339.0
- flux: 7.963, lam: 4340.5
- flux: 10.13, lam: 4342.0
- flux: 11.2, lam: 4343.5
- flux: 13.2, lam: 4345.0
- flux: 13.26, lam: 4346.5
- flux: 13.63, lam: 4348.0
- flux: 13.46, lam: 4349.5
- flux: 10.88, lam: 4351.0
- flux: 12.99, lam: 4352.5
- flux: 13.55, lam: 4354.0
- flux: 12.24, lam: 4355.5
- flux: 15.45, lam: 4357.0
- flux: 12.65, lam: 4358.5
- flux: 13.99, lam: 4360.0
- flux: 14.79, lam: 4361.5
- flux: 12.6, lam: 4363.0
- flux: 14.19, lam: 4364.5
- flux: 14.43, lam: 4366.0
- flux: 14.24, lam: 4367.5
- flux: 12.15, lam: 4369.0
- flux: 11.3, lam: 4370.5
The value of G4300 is 4.6 angstrom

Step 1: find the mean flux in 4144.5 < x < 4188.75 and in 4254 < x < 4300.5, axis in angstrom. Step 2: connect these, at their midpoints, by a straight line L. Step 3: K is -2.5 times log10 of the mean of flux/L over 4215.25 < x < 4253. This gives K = 0.021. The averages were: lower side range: 13.2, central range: 12.3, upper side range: 12.1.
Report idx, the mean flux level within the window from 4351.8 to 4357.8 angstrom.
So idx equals 13.6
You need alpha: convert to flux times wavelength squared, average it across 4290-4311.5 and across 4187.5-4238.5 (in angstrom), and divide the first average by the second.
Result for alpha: 0.8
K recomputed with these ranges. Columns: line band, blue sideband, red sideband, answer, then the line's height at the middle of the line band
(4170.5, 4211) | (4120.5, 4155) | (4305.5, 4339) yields 0.024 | 13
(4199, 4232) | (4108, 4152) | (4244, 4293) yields 0.031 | 12.9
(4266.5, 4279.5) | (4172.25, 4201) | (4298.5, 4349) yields -0.042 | 11.9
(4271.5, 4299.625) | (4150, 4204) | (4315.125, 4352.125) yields 0.056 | 12.5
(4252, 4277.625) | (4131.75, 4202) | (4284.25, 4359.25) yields -0.038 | 12.2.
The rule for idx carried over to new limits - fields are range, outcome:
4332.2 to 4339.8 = 12.2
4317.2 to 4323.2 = 13.3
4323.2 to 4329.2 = 11.4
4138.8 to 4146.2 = 12.9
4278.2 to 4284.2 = 12.8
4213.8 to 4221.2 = 13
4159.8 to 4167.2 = 13.8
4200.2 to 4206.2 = 12.4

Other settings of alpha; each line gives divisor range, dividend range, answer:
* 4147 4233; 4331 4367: 1.06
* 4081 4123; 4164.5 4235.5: 1.02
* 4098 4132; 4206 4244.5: 1.02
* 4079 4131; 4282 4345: 0.96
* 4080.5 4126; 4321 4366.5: 1.08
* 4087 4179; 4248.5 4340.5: 0.97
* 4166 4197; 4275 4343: 0.95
